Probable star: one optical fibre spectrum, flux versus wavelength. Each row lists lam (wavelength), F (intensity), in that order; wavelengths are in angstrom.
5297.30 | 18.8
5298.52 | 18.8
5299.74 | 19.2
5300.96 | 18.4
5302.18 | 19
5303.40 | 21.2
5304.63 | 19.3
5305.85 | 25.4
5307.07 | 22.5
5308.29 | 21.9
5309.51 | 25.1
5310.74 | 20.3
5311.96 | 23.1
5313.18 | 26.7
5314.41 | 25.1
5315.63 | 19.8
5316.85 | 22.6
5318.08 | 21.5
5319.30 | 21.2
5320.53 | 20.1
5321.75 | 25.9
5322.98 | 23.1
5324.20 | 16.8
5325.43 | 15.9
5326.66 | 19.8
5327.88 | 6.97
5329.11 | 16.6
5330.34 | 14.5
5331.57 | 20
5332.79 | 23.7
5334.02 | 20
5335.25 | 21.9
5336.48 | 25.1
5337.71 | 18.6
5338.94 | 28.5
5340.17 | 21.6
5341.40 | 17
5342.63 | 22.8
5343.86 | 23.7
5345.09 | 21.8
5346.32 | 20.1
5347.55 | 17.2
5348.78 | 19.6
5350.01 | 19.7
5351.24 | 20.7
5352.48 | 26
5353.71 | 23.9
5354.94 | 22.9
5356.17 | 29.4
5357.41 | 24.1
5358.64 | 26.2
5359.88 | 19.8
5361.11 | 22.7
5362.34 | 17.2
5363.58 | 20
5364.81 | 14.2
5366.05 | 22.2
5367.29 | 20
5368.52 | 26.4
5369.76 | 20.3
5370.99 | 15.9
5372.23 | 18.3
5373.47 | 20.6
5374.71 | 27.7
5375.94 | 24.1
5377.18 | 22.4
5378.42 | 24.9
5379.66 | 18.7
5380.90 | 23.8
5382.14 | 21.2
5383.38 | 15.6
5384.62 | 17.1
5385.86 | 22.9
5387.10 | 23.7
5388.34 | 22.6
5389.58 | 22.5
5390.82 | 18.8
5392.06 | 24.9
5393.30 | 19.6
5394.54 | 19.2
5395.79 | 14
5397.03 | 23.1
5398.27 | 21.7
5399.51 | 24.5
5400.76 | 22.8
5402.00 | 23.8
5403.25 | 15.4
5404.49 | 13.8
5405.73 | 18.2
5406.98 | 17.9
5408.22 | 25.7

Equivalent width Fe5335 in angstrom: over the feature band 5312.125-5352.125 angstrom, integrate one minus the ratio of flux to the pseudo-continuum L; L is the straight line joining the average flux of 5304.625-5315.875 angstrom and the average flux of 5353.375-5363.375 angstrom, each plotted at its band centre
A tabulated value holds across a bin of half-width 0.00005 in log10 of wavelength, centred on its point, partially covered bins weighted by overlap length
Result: 4.38 angstrom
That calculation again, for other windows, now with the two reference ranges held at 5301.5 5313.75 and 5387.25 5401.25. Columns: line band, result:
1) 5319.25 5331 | 2.3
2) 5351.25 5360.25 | -1.1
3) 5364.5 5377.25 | 0.2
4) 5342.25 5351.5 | 0.5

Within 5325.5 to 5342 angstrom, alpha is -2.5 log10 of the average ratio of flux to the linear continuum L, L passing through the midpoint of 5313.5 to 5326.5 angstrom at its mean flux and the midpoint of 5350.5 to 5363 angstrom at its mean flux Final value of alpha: 0.14 mag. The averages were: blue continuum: 21.3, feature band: 19.4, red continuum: 23.2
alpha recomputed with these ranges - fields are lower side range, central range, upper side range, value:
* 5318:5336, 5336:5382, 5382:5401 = -0.10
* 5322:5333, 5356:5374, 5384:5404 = -0.08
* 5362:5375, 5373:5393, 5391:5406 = -0.09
